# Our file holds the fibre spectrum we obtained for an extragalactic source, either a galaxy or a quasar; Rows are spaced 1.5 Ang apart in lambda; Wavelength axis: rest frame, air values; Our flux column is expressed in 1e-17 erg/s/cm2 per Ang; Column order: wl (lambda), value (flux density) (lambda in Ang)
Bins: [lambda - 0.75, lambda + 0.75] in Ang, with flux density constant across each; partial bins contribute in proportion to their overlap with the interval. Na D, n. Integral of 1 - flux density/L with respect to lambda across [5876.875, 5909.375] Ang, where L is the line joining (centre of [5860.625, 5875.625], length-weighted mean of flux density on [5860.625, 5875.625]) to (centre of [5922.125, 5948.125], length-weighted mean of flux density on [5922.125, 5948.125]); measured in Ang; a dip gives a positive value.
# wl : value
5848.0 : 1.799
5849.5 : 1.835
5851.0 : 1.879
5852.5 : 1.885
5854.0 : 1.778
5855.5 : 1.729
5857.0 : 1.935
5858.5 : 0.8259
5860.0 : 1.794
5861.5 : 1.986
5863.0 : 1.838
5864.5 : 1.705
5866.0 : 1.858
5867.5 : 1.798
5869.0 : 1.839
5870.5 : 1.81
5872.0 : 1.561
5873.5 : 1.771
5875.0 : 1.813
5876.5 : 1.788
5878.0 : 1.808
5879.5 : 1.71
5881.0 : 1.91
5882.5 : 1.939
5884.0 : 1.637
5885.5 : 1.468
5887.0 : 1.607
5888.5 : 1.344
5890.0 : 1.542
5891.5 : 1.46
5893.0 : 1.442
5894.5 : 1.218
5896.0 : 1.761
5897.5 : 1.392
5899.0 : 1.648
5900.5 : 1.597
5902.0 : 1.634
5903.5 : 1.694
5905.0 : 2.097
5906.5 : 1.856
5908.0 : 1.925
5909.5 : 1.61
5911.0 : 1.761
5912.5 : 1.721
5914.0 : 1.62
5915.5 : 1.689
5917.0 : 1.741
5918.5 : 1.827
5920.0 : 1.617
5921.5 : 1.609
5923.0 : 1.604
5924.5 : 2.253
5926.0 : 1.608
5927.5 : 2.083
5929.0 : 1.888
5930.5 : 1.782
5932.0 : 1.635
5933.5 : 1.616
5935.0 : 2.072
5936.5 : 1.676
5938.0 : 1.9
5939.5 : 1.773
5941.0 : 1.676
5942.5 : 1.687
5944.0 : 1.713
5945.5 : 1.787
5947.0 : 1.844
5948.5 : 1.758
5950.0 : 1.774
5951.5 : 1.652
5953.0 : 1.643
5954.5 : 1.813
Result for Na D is 2.63 Ang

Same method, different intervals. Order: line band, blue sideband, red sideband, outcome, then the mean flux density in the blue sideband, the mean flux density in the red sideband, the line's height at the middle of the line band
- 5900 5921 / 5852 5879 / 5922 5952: 0.4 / 1.75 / 1.79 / 1.77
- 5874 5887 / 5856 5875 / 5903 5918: 0.0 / 1.73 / 1.77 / 1.74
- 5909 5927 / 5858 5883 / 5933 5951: 0.4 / 1.76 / 1.77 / 1.77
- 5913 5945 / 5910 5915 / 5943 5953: -0.9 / 1.7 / 1.74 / 1.72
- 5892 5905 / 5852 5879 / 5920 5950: 1.4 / 1.75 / 1.78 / 1.77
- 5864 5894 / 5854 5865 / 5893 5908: -0.2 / 1.69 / 1.66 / 1.68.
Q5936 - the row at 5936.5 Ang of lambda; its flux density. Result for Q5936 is 1.676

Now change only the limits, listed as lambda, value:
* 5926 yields 1.608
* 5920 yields 1.617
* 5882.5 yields 1.939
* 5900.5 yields 1.597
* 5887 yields 1.607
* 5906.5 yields 1.856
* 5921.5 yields 1.609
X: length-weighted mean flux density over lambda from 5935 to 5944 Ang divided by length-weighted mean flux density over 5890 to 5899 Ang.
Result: 1.2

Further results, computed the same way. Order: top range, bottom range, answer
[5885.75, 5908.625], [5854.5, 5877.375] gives 0.93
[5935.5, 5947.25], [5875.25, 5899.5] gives 1.09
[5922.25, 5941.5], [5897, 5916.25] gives 1.06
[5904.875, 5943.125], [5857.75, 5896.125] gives 1.07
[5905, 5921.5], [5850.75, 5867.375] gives 1.00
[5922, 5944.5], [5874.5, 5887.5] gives 1.03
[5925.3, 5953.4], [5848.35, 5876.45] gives 1.01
